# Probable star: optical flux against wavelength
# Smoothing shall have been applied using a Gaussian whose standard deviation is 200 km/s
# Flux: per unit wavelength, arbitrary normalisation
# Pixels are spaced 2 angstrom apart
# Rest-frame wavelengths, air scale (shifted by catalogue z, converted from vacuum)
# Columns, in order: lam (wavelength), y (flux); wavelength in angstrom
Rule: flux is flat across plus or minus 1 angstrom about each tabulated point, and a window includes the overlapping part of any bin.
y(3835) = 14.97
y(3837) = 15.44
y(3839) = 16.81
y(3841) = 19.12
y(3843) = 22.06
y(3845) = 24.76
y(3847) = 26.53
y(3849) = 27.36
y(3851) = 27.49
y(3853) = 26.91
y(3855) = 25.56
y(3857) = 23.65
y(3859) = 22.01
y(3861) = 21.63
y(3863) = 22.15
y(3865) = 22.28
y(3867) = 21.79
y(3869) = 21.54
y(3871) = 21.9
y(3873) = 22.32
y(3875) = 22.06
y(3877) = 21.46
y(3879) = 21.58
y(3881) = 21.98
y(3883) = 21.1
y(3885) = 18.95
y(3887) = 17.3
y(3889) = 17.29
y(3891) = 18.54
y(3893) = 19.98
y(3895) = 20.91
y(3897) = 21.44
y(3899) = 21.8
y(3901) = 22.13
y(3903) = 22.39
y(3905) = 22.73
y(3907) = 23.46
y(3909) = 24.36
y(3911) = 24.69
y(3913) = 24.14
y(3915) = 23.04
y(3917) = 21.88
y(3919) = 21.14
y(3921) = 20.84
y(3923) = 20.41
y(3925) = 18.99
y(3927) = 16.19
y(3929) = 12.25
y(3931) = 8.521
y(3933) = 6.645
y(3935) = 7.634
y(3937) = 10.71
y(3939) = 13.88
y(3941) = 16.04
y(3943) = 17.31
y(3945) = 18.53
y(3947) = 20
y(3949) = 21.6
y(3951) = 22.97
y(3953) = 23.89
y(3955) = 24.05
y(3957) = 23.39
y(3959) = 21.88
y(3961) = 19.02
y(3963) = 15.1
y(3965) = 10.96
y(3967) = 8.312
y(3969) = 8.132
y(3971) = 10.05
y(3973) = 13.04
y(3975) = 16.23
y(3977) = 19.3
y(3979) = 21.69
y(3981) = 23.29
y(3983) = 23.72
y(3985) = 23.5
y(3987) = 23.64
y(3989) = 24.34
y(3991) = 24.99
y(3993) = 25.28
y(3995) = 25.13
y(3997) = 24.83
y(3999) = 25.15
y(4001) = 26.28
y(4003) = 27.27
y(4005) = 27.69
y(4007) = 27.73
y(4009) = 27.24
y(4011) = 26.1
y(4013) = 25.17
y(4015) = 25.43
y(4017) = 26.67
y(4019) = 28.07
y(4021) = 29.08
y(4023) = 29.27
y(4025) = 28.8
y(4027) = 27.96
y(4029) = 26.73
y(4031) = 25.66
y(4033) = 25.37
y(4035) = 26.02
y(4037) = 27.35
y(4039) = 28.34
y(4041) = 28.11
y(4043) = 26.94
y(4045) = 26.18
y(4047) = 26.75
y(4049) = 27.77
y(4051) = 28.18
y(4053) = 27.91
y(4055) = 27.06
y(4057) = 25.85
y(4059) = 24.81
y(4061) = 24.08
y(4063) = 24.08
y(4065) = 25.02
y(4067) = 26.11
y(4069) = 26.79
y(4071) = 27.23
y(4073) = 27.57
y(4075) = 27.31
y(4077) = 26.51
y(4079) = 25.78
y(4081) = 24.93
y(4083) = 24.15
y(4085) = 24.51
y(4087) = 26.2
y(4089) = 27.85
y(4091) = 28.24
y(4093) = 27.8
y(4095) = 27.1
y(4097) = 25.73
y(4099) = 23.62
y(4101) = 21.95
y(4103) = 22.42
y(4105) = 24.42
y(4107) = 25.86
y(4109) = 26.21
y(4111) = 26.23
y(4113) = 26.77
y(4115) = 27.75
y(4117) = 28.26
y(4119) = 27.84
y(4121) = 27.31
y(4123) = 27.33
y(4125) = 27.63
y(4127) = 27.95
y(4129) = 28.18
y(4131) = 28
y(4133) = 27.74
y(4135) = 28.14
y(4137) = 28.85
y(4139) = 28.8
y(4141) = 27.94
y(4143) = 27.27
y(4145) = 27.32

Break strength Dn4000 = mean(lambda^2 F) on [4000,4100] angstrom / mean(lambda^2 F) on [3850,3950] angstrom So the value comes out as 1.43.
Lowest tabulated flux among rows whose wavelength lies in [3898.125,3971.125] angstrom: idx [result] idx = 6.645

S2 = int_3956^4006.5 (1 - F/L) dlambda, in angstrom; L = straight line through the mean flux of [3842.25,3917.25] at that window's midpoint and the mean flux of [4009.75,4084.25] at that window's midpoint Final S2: 9.1 angstrom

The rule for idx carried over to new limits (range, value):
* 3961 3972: 8.132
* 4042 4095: 24.08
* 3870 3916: 17.29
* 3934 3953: 7.634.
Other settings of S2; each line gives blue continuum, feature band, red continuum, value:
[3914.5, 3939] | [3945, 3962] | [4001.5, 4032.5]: -2.7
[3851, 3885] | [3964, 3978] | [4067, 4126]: 6.9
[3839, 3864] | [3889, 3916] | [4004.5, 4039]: 3.0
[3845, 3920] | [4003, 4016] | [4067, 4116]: -1.1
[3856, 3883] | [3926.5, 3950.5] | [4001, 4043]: 10.0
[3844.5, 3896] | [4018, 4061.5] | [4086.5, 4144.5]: -2.9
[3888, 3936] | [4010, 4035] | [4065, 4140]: -3.7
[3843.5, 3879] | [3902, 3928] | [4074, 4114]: 2.3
